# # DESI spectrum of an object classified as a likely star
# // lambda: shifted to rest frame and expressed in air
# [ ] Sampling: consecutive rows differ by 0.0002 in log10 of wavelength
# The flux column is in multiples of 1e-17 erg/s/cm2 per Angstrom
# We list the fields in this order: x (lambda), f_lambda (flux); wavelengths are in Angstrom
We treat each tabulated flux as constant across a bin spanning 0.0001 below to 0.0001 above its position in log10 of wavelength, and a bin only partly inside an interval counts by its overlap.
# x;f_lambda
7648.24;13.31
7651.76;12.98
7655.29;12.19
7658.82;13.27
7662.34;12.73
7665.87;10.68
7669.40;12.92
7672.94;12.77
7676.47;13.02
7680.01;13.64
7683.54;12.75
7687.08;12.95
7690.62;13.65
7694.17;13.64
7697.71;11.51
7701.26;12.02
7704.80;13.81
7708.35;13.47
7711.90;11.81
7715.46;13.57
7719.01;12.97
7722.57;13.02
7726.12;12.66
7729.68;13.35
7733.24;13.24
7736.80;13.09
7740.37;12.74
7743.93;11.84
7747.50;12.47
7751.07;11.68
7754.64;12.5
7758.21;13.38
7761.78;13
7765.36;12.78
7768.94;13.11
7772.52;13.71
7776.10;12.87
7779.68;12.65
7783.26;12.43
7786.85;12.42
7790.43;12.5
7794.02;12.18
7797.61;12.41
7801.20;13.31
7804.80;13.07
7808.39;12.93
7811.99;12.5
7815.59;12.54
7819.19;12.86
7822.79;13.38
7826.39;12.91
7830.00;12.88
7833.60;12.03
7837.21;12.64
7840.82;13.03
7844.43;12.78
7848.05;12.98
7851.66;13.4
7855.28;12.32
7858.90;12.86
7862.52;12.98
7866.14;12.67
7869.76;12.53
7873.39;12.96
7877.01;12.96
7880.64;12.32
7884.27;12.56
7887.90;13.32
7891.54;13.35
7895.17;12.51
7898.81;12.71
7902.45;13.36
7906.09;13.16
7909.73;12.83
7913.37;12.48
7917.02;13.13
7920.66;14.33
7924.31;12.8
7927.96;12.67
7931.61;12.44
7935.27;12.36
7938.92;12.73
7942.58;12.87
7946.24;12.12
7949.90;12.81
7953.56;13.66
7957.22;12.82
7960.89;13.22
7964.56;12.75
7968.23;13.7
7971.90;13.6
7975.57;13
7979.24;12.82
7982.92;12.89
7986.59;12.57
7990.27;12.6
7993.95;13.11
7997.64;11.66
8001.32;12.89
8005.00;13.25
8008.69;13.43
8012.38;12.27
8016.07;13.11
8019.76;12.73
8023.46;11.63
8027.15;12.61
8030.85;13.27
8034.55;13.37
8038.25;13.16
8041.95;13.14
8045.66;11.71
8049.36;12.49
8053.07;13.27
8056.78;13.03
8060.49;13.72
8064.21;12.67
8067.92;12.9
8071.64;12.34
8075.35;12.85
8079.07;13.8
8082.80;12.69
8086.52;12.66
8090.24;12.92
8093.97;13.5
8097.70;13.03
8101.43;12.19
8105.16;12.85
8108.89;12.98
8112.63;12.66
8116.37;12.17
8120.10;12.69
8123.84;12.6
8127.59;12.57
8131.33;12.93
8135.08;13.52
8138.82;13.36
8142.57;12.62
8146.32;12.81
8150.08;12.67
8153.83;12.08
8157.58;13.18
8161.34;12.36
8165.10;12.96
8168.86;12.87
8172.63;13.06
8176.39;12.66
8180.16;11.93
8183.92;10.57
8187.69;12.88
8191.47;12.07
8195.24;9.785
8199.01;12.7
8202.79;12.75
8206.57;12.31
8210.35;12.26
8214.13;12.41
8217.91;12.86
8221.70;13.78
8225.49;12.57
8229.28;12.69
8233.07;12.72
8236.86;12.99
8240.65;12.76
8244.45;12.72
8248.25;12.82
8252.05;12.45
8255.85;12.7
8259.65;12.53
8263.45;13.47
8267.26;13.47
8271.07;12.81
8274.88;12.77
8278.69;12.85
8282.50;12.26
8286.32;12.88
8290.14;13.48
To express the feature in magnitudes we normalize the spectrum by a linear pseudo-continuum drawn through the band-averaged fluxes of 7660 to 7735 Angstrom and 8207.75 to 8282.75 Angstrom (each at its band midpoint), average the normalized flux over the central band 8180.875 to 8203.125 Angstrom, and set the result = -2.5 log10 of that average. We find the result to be 0.10 mag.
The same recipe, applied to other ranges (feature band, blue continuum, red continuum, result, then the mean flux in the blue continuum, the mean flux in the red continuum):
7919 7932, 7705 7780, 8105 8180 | -0.02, 12.9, 12.8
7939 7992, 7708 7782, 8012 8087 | -0.01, 12.8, 12.8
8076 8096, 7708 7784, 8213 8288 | -0.02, 12.8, 12.8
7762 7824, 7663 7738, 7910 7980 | 0.01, 12.9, 13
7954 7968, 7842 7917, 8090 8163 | -0.02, 12.9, 12.8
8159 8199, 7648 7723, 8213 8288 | 0.06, 12.8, 12.8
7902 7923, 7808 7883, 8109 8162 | -0.04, 12.8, 12.7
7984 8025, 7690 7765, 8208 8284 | 0.01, 12.8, 12.8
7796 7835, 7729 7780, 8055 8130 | 0.00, 12.8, 12.8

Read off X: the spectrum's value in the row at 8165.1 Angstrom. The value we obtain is 12.96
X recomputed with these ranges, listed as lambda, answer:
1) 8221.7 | 13.78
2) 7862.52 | 12.98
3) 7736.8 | 13.09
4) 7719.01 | 12.97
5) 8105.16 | 12.85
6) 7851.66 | 13.4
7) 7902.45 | 13.36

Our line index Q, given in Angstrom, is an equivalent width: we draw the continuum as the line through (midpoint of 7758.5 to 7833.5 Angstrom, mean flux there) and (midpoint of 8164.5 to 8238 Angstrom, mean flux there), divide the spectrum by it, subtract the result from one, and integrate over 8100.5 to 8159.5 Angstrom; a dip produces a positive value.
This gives -1.2 Angstrom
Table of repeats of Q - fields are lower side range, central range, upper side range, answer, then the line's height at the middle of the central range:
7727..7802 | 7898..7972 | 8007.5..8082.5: -0.9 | 12.8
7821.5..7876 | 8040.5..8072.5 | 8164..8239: -0.6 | 12.6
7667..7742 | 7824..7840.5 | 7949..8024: 0.3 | 12.9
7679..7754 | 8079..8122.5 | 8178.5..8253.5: -1.0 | 12.5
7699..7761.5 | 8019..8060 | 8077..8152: 0.2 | 12.8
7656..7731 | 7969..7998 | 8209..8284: -0.1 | 12.8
